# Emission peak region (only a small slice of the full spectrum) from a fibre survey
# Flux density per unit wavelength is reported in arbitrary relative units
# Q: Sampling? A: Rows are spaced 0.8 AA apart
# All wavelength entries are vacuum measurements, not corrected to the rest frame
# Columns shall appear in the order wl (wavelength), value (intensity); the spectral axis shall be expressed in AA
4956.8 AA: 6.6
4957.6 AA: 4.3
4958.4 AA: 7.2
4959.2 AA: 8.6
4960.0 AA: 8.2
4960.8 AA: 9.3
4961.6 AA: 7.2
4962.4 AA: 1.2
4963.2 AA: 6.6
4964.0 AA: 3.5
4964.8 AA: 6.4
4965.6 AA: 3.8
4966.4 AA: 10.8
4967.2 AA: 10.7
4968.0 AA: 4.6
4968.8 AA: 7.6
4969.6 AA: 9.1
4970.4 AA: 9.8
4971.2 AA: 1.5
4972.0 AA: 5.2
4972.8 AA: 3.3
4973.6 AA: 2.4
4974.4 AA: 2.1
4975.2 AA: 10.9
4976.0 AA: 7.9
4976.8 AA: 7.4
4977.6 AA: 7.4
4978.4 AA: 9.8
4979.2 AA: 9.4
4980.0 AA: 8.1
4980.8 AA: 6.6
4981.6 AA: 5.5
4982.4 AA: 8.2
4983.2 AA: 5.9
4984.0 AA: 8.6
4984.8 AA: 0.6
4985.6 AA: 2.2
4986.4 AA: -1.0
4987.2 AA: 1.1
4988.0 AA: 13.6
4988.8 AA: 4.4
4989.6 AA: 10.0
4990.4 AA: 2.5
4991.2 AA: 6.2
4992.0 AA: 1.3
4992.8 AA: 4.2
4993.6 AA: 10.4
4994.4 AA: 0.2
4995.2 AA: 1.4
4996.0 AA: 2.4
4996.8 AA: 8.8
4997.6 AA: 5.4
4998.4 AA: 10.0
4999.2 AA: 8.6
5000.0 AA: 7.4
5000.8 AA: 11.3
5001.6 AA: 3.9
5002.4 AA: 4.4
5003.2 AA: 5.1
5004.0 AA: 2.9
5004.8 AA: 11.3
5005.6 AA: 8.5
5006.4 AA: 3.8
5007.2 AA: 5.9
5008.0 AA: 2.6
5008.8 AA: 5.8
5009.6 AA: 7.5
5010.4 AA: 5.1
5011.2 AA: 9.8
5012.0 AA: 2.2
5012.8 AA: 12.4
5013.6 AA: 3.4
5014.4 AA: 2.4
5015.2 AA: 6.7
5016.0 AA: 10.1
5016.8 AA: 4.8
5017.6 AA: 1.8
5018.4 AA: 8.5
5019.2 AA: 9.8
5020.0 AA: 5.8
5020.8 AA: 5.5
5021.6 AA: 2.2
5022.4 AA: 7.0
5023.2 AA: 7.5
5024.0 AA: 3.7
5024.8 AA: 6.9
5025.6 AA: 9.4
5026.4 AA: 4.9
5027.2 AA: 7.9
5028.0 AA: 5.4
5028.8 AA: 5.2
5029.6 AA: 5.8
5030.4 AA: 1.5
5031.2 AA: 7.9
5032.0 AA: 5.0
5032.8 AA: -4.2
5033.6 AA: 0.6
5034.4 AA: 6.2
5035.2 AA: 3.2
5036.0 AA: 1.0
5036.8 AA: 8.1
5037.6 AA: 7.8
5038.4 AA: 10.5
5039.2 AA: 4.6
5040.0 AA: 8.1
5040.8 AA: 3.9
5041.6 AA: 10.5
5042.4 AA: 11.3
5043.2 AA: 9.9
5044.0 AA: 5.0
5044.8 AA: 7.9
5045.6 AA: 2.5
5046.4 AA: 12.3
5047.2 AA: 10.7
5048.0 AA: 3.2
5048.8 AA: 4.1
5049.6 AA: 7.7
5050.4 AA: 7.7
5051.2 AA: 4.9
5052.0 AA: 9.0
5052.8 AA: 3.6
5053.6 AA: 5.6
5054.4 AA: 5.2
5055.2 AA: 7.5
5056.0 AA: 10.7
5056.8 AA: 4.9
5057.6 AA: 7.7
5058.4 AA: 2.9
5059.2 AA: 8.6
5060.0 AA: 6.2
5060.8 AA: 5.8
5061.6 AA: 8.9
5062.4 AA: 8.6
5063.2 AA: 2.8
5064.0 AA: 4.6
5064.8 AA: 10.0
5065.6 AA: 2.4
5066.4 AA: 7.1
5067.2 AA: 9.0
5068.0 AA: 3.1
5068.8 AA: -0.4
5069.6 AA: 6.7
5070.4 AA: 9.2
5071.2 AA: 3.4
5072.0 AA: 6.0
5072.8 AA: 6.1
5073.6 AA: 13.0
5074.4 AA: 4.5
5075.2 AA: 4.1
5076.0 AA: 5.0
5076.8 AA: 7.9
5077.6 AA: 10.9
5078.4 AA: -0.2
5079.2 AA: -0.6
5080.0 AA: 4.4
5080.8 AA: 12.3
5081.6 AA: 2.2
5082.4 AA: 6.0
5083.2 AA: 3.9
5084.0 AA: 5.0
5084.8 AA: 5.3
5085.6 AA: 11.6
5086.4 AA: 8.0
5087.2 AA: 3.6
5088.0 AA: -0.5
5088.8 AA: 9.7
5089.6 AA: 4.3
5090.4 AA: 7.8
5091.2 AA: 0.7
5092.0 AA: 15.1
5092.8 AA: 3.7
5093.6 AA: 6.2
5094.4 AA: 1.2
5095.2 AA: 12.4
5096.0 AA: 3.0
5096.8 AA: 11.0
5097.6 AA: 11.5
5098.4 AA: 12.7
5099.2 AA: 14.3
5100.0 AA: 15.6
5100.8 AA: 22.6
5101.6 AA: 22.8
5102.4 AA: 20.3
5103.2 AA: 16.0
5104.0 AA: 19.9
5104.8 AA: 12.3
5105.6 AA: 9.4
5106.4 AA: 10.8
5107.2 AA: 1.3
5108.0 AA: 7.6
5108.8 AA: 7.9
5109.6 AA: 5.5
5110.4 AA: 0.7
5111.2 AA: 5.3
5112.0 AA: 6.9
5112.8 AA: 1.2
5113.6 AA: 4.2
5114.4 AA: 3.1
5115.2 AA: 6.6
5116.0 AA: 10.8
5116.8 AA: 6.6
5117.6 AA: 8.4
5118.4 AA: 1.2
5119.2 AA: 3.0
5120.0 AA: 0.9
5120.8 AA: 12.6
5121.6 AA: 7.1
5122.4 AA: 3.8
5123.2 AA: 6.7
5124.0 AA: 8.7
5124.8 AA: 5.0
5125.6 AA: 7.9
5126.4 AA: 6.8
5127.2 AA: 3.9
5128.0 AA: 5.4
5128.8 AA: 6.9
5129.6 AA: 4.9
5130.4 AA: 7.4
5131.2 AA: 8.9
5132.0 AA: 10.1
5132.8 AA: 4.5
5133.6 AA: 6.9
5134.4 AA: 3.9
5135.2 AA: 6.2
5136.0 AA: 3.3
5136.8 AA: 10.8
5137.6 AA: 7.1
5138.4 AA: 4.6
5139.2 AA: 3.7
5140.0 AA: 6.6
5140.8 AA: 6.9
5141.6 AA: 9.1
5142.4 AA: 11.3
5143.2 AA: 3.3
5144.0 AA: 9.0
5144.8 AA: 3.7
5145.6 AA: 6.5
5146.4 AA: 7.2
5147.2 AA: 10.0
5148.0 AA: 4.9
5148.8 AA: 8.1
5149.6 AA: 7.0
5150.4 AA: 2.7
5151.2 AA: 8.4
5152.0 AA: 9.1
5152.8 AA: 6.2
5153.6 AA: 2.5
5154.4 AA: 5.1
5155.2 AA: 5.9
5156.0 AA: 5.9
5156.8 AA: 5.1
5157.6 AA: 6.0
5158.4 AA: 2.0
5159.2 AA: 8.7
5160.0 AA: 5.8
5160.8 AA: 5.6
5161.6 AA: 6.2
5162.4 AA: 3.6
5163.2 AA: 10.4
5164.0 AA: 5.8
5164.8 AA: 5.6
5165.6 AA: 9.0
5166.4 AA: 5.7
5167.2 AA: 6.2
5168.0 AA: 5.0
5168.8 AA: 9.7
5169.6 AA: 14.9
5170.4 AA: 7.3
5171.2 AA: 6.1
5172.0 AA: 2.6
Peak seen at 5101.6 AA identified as [O II]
